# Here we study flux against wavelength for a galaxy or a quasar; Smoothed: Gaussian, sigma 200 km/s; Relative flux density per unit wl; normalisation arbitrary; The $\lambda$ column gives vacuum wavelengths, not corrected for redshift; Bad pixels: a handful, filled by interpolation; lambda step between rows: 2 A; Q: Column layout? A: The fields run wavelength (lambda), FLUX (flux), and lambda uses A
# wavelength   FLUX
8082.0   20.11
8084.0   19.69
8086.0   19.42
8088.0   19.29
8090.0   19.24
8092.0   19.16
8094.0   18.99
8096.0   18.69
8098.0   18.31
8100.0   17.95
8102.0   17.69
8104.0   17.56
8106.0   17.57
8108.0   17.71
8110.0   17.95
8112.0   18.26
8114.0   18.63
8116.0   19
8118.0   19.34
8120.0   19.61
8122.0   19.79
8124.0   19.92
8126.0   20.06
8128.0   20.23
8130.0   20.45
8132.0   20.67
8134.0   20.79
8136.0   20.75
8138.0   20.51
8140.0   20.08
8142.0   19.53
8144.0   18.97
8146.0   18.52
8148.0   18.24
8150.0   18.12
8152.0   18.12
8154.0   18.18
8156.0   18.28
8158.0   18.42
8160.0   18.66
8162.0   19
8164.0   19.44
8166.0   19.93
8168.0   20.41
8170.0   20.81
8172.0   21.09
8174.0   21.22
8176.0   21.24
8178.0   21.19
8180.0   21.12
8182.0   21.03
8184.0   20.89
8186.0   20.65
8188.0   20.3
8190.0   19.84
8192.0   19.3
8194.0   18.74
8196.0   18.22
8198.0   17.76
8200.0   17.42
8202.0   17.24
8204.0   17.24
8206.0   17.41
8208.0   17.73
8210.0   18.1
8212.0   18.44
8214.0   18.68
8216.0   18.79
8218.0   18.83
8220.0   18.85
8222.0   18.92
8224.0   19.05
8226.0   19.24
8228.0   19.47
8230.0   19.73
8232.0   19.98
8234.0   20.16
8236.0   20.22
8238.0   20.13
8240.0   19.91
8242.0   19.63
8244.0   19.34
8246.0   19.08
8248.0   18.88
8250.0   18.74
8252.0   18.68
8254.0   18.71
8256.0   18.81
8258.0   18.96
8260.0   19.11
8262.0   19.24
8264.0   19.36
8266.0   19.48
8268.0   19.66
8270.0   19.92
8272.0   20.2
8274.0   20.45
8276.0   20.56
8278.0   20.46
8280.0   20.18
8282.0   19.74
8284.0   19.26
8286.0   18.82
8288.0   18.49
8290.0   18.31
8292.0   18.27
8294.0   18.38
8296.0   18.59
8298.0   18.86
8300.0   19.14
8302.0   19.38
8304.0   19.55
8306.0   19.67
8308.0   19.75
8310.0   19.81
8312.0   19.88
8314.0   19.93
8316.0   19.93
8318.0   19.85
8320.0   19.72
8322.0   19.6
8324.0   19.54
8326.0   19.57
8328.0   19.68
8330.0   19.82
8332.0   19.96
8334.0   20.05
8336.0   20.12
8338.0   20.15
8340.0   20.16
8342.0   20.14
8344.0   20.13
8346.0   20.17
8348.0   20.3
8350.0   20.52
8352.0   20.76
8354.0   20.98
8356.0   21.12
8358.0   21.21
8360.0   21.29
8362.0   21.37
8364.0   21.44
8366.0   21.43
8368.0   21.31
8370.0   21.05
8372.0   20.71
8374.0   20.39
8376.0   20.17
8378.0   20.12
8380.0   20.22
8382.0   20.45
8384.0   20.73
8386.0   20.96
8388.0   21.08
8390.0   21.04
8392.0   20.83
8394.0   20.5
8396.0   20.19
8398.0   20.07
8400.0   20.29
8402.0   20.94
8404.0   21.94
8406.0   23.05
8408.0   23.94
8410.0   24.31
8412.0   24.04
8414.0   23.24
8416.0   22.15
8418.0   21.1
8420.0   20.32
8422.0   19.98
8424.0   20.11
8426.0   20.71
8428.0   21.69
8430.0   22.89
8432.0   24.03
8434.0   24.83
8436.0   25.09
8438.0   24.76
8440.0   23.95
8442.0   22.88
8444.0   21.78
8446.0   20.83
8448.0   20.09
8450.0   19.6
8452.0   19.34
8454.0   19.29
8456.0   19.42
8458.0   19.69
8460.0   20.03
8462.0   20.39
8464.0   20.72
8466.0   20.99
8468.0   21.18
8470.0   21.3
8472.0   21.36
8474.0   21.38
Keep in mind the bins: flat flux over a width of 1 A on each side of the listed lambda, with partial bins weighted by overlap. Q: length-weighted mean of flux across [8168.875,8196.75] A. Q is 20.4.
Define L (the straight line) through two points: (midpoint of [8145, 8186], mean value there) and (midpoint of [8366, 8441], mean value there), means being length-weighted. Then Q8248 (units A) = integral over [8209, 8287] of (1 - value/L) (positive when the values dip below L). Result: 3.9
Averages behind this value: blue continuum 19.7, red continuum 21.7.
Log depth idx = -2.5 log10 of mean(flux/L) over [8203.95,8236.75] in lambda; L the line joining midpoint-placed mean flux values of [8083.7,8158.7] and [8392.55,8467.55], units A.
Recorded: 0.05 mag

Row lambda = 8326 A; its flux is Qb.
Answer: 19.57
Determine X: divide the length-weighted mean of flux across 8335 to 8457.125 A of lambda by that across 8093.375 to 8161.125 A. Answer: 1.1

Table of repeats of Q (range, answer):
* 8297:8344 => 19.8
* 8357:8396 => 20.8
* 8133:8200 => 19.6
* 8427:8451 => 22.7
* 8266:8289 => 19.8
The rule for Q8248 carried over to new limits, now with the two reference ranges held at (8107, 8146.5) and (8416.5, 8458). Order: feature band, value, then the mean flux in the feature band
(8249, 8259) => 0.79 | 18.8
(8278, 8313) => 2.45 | 19.2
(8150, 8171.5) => 0.71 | 19.1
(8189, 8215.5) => 2.47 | 18.2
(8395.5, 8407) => 0.13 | 21.1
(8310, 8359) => 1.85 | 20.1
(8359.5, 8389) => 0.47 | 20.8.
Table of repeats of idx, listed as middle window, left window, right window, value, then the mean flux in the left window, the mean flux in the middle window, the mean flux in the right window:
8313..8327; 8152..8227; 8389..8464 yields 0.04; 19.2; 19.7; 21.6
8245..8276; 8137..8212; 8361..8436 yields 0.04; 19.3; 19.3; 21.5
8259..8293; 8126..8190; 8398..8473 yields 0.06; 19.9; 19.5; 21.7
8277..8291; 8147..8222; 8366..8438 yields 0.05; 19.2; 19.3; 21.6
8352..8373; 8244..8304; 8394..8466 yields -0.03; 19.2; 21.2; 21.6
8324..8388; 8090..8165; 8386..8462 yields 0.03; 19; 20.5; 21.6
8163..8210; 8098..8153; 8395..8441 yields 0.01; 19.1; 19.5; 22.3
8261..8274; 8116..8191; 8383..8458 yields 0.05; 19.9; 19.7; 21.6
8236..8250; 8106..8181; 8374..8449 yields 0.05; 19.5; 19.5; 21.7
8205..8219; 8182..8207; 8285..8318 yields 0.04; 18.8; 18.3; 19.2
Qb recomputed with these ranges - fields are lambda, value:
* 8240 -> 19.91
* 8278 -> 20.46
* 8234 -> 20.16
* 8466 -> 20.99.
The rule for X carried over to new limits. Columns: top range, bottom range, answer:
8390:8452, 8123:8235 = 1.13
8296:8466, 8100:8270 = 1.08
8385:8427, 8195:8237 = 1.15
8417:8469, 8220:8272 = 1.10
